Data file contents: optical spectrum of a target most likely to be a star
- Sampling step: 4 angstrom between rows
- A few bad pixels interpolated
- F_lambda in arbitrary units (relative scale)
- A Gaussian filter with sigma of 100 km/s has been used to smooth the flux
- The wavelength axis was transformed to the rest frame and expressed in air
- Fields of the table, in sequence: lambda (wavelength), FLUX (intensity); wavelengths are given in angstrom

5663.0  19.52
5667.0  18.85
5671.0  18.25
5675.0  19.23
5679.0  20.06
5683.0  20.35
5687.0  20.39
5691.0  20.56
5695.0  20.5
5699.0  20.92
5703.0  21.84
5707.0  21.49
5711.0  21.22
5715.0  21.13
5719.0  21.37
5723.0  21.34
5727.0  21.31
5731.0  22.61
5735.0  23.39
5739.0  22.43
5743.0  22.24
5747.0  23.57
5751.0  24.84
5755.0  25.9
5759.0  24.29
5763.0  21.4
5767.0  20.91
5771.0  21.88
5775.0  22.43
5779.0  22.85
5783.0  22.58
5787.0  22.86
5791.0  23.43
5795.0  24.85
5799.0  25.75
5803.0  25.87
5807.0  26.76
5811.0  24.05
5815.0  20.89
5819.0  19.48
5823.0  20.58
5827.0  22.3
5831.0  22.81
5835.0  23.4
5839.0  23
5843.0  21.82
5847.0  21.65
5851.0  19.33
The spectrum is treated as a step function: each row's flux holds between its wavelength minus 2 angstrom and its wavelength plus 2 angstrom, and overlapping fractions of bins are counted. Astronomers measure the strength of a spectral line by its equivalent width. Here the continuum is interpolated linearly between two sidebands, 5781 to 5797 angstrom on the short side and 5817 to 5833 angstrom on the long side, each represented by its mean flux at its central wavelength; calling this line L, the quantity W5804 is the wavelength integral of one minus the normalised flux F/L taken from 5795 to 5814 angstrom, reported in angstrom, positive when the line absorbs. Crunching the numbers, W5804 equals -2.3 angstrom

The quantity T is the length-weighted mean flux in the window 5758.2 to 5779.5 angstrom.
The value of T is 22.1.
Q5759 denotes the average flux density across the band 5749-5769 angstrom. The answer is 23.5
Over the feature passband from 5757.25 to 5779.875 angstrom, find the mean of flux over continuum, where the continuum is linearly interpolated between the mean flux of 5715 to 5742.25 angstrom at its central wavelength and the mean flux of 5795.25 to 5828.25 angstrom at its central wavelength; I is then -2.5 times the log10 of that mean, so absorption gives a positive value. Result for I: 0.02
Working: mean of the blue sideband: 22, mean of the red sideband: 23.3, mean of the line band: 22.2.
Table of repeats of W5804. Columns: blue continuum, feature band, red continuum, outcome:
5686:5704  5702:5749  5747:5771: 0.0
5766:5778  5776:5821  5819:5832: -3.9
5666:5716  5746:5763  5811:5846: -2.6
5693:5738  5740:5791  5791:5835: -1.2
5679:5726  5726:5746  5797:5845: -0.9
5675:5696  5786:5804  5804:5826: -2.0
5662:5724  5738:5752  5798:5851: -1.2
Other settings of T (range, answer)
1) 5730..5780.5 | 23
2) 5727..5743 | 22.6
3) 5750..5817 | 23.6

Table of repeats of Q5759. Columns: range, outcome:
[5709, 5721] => 21.2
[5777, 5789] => 22.8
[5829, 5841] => 23.1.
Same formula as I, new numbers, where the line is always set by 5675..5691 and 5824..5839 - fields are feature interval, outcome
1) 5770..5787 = -0.03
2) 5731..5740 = -0.09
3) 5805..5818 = -0.06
